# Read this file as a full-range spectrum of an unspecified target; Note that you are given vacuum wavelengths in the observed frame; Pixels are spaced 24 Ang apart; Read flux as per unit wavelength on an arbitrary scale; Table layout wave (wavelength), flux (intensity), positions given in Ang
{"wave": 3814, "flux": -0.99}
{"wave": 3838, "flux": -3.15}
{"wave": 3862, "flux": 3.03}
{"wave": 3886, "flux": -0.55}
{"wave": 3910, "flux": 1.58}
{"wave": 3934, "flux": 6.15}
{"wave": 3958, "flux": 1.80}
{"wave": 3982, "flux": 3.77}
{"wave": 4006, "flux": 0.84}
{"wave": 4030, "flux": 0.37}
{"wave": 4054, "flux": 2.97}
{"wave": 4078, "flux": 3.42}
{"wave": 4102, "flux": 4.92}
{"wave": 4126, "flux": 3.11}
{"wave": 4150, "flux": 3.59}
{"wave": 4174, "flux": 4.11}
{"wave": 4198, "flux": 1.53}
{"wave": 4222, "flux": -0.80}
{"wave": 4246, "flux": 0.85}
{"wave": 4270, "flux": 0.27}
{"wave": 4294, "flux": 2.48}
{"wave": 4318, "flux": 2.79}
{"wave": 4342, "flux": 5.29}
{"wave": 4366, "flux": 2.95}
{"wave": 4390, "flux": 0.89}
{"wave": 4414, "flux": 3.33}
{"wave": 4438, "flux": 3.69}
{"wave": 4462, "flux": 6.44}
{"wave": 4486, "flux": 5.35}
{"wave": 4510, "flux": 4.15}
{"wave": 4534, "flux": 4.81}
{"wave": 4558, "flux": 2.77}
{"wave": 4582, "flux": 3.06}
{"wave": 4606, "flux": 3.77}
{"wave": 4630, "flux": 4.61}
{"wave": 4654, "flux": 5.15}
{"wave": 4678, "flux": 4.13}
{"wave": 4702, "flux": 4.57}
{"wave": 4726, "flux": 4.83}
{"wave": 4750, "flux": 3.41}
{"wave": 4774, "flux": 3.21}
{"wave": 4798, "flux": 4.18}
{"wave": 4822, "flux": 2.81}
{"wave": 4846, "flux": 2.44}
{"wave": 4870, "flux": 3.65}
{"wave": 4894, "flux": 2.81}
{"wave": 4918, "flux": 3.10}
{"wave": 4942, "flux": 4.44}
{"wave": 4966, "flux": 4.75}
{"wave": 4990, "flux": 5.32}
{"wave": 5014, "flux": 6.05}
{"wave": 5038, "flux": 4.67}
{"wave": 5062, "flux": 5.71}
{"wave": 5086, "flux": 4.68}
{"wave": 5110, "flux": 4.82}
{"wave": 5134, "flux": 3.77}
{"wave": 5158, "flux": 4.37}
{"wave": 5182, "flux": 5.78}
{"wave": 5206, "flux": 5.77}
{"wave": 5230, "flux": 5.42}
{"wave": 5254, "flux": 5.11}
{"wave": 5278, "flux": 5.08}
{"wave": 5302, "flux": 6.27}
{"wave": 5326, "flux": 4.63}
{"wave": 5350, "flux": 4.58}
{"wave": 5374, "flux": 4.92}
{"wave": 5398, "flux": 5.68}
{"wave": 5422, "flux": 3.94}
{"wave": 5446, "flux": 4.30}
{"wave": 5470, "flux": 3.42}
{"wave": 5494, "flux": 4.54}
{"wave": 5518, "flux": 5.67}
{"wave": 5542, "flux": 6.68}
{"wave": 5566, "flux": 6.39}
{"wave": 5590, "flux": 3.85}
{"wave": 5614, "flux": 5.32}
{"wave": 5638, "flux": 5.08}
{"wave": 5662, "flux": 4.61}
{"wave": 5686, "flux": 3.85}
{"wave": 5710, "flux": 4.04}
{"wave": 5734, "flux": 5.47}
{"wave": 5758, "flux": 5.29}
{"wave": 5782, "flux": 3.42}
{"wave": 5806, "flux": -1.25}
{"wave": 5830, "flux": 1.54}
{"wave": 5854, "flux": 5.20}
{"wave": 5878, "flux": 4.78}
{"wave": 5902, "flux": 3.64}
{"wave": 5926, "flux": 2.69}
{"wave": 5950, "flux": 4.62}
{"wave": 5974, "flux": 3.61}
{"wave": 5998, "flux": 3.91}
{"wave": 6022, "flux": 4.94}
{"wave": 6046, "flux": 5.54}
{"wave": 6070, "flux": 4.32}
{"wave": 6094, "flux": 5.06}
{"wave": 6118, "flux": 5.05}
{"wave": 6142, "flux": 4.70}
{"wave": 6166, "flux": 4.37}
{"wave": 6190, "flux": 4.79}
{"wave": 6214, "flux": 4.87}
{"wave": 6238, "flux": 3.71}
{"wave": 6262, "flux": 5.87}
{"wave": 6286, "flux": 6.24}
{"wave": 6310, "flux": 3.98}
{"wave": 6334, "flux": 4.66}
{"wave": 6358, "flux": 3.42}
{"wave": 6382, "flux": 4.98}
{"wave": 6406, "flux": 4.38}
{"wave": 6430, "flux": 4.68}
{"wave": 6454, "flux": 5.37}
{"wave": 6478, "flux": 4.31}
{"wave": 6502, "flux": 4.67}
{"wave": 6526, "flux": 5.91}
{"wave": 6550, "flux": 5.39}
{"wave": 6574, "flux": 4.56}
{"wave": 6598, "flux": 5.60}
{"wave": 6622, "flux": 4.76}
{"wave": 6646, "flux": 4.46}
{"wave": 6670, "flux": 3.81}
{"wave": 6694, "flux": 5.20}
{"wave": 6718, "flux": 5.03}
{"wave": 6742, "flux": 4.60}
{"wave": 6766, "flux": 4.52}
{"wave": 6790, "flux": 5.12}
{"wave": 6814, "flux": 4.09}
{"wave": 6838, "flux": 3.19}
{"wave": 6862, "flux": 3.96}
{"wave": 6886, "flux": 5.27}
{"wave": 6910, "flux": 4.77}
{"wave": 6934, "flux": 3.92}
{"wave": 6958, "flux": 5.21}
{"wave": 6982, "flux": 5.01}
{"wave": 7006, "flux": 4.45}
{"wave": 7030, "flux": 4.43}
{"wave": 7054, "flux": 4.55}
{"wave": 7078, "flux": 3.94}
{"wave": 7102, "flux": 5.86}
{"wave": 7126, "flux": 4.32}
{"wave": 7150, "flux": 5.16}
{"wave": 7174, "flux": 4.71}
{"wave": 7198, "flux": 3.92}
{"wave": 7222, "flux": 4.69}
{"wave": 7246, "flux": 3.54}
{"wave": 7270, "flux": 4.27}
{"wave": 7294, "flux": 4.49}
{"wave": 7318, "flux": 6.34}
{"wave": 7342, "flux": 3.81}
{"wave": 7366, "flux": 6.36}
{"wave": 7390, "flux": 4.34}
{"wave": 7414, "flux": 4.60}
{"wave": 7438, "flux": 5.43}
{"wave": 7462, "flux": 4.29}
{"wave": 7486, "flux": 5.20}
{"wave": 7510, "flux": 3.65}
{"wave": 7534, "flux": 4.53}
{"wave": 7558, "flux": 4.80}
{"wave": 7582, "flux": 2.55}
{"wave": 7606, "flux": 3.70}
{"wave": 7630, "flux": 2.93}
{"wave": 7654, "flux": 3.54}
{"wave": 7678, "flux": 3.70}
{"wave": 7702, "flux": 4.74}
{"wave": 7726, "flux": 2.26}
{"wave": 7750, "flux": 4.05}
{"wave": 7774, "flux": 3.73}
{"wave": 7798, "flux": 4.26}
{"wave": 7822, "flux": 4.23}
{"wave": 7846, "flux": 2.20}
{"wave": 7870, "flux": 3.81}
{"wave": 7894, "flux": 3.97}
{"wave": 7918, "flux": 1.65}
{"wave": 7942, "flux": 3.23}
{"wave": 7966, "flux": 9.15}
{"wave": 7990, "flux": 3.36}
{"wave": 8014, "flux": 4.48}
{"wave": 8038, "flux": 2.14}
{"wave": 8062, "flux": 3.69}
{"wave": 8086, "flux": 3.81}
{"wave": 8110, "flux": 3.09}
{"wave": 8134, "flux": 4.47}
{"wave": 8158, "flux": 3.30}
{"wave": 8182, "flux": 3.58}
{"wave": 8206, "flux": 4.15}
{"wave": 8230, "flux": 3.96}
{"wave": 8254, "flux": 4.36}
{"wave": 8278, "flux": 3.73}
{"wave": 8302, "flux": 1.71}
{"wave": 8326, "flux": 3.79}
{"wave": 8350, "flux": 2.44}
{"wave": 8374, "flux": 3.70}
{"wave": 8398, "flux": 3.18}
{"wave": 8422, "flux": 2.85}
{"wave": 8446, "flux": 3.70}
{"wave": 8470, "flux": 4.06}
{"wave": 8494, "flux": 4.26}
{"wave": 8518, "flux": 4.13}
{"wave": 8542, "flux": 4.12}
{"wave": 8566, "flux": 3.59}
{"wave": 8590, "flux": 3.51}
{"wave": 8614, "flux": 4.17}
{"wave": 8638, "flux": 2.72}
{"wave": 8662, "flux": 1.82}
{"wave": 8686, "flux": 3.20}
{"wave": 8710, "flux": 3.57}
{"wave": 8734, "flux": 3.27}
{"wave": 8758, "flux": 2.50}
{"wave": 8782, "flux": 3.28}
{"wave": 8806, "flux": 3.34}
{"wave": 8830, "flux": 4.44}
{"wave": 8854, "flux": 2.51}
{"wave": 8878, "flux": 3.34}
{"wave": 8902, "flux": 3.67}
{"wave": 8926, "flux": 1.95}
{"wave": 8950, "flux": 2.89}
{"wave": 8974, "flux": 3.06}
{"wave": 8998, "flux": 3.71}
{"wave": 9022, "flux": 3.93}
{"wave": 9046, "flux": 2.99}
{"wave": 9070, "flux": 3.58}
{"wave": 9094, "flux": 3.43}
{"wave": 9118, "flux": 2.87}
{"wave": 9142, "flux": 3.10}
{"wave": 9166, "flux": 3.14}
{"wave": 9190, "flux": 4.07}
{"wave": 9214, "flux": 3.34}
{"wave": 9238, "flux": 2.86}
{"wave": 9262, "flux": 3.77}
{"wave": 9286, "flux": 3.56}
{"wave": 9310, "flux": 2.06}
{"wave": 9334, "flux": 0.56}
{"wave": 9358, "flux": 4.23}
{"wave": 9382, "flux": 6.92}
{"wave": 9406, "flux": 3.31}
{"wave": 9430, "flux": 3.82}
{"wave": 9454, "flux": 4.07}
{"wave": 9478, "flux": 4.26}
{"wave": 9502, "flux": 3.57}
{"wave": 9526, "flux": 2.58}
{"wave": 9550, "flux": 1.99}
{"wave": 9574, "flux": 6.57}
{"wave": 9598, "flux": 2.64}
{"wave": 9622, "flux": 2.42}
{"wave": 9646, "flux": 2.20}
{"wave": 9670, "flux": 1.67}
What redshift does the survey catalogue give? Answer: 0.113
